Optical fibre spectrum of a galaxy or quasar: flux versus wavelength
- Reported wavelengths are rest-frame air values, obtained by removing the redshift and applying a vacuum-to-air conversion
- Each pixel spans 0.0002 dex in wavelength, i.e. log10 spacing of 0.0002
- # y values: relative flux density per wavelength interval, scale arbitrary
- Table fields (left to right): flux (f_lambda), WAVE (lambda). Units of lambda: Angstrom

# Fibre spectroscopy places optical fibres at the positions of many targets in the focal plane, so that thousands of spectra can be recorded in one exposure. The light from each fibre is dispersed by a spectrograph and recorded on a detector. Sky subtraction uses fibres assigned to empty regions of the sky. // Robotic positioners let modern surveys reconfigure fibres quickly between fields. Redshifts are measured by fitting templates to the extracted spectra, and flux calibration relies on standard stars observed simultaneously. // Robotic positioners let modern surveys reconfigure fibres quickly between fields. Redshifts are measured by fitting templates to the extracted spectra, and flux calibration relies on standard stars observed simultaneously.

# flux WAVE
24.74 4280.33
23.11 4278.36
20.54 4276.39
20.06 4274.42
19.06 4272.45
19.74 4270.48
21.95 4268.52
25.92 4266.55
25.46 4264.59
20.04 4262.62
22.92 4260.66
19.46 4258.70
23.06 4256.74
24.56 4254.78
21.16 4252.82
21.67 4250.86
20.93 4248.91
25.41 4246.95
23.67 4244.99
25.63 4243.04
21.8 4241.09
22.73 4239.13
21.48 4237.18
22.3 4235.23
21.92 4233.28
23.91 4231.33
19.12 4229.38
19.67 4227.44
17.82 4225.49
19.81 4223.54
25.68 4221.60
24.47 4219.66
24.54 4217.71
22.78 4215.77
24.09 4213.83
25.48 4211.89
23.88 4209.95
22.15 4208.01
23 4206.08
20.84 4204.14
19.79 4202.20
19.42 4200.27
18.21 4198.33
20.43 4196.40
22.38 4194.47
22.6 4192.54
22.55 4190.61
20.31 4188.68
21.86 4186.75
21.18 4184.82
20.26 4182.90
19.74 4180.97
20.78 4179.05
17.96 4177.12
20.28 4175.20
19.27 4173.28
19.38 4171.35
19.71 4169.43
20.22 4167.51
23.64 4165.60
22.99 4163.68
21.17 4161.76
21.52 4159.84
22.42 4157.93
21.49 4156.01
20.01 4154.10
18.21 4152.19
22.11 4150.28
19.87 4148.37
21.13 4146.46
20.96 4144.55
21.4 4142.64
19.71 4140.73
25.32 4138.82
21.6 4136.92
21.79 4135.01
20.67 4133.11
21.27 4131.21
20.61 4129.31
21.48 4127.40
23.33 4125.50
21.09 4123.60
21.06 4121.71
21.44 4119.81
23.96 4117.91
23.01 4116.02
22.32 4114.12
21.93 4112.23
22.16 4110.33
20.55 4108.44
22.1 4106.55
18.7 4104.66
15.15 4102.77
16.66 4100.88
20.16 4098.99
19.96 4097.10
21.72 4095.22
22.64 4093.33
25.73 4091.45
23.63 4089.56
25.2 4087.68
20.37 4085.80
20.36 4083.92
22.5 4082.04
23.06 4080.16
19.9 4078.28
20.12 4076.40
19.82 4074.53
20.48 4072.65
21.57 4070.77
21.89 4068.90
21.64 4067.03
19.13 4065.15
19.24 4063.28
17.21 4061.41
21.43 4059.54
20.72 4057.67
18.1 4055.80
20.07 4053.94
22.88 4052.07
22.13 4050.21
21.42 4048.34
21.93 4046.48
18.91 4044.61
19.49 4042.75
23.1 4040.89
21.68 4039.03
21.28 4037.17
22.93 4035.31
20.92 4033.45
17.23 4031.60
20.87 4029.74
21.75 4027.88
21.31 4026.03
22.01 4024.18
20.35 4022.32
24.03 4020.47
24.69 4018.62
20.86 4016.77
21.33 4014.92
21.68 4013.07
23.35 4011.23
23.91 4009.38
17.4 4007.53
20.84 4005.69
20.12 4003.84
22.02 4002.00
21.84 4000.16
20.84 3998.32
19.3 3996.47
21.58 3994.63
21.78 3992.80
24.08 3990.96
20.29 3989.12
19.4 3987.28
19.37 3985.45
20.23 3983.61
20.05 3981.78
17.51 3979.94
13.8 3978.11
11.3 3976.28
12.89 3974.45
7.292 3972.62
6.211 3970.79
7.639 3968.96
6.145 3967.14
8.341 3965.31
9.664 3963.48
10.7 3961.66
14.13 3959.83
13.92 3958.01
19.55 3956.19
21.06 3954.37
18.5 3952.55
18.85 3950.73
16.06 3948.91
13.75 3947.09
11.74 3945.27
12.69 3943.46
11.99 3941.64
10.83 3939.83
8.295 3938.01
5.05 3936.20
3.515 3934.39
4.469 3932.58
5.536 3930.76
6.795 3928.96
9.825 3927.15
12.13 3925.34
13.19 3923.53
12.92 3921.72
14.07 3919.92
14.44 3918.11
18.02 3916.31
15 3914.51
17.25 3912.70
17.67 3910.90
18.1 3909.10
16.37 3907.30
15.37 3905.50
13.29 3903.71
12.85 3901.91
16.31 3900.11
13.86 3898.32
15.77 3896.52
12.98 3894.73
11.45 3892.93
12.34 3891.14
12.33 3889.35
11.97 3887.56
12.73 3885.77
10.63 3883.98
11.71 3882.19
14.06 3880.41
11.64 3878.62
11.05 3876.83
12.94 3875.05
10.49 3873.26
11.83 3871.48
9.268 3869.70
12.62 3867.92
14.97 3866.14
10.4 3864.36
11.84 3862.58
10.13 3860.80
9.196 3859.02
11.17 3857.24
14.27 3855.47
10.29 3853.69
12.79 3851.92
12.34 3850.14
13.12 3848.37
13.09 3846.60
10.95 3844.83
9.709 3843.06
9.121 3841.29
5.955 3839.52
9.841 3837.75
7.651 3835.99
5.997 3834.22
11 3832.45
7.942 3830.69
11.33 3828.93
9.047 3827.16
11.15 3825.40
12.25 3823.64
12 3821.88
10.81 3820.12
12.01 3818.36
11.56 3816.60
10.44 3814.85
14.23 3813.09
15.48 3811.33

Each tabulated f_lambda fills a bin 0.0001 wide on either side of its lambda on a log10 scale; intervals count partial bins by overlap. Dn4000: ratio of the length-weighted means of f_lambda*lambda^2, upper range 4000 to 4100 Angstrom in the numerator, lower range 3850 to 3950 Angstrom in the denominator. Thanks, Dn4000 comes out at 1.88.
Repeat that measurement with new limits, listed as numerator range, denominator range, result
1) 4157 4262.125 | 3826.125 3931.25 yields 2.12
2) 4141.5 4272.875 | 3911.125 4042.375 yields 1.48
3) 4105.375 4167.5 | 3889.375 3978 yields 1.91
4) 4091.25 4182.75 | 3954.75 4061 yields 1.19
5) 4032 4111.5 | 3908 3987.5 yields 1.72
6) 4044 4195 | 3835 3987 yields 1.88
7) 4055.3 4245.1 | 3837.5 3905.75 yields 2.05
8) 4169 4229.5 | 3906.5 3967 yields 1.90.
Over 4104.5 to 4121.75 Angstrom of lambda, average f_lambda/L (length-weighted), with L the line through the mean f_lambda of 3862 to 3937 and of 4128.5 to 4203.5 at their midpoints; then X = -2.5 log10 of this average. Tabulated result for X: -0.14 mag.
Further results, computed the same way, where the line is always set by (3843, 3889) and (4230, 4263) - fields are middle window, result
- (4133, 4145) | -0.12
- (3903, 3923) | -0.19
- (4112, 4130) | -0.16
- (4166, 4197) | 0.00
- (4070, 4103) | -0.18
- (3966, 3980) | 0.44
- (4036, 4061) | -0.23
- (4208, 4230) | -0.04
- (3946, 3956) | -0.24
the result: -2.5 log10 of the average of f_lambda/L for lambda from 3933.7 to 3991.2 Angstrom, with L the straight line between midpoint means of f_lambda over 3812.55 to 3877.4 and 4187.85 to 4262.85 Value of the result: 0.07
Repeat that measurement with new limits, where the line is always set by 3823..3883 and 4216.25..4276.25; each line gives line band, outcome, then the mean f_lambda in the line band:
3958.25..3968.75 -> 0.379 mag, 9.92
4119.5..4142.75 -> -0.147 mag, 21.6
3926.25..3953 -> 0.282 mag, 10.4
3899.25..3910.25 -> -0.237 mag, 15.4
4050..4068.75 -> -0.202 mag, 20.3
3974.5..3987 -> -0.158 mag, 16.9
